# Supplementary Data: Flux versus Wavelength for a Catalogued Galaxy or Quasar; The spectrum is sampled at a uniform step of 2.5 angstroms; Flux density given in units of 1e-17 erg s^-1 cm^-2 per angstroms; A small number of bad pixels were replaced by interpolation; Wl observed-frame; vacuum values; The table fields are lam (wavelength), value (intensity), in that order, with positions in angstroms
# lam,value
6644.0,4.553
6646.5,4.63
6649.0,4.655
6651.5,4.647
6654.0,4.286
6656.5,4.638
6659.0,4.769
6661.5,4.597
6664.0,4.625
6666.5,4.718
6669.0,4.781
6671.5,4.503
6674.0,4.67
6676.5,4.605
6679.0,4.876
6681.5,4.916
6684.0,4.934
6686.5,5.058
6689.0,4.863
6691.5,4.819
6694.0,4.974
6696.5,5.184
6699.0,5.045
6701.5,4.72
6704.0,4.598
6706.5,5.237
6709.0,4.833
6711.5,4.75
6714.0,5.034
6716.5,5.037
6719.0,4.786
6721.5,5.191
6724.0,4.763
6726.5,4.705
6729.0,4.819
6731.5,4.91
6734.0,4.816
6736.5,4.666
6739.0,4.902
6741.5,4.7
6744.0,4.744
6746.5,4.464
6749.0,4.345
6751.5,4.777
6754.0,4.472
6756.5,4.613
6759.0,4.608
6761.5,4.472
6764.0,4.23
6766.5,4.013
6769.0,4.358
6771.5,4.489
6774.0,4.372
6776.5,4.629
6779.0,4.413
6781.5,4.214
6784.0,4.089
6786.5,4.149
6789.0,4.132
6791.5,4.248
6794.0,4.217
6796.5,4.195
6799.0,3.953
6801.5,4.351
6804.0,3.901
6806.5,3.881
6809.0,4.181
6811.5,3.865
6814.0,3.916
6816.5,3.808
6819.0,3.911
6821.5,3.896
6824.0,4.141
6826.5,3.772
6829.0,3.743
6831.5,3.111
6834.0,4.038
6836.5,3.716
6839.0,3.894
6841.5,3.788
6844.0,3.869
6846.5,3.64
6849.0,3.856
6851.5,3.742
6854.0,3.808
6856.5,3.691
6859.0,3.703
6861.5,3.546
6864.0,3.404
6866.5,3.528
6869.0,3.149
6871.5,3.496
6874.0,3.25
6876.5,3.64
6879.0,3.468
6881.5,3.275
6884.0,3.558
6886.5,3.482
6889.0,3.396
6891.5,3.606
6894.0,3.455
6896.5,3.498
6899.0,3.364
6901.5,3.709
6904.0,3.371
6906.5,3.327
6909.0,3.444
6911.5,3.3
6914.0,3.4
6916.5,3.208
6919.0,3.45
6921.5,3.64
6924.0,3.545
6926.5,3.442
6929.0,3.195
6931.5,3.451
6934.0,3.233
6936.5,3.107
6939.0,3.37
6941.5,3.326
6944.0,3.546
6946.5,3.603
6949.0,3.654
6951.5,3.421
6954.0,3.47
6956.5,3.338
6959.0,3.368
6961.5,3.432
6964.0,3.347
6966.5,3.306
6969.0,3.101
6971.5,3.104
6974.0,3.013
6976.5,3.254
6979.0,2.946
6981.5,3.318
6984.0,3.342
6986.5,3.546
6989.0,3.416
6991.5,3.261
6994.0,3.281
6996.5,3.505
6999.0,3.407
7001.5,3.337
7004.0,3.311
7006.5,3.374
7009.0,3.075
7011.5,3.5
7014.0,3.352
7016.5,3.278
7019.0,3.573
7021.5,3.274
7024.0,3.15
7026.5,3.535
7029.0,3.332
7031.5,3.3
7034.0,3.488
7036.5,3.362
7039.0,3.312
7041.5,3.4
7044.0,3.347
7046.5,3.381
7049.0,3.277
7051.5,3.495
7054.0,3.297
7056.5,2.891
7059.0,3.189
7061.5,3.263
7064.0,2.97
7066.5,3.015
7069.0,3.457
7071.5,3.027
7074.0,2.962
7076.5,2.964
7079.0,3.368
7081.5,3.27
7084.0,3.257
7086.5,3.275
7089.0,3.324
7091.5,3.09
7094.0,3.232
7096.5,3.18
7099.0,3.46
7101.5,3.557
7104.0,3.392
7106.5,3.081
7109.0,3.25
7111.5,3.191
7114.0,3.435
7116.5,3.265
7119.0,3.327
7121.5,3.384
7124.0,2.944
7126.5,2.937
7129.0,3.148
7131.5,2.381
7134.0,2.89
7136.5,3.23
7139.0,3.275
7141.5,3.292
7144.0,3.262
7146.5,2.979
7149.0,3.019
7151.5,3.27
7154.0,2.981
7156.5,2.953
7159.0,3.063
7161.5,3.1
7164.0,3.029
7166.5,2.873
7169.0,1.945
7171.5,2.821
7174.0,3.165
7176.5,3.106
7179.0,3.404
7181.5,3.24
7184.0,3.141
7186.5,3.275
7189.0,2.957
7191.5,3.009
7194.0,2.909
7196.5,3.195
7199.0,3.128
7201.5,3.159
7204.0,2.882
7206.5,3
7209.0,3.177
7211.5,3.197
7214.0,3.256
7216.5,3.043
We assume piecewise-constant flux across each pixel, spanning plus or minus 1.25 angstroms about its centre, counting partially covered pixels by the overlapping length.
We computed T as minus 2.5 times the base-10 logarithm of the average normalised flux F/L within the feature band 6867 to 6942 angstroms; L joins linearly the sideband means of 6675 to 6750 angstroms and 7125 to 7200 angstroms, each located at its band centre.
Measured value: 0.19 mag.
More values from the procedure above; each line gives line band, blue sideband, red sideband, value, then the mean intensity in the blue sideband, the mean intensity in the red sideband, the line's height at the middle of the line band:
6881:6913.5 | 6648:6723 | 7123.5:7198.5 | 0.17 mag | 4.81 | 3.03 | 4.02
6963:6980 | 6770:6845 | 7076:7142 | 0.14 mag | 4.03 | 3.2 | 3.58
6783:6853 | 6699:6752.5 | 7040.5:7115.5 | 0.12 mag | 4.81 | 3.24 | 4.4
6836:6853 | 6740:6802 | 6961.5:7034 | 0.07 mag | 4.37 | 3.31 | 4.03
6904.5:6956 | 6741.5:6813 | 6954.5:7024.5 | 0.06 mag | 4.3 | 3.31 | 3.59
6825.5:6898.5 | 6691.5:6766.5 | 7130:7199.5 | 0.18 mag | 4.76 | 3.03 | 4.23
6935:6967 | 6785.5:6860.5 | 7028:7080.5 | 0.04 mag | 3.9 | 3.24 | 3.54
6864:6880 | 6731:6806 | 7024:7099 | 0.17 mag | 4.4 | 3.25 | 4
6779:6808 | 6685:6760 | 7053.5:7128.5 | 0.09 mag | 4.82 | 3.21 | 4.51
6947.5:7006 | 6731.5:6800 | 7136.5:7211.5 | 0.12 mag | 4.43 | 3.06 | 3.72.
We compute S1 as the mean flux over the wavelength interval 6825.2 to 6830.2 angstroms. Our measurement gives 3.76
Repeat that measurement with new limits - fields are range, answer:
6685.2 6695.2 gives 4.93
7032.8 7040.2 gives 3.39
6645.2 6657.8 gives 4.57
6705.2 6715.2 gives 4.96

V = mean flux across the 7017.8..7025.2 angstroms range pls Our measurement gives 3.33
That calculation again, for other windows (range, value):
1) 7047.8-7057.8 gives 3.24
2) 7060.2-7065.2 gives 3.12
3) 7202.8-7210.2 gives 3.02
